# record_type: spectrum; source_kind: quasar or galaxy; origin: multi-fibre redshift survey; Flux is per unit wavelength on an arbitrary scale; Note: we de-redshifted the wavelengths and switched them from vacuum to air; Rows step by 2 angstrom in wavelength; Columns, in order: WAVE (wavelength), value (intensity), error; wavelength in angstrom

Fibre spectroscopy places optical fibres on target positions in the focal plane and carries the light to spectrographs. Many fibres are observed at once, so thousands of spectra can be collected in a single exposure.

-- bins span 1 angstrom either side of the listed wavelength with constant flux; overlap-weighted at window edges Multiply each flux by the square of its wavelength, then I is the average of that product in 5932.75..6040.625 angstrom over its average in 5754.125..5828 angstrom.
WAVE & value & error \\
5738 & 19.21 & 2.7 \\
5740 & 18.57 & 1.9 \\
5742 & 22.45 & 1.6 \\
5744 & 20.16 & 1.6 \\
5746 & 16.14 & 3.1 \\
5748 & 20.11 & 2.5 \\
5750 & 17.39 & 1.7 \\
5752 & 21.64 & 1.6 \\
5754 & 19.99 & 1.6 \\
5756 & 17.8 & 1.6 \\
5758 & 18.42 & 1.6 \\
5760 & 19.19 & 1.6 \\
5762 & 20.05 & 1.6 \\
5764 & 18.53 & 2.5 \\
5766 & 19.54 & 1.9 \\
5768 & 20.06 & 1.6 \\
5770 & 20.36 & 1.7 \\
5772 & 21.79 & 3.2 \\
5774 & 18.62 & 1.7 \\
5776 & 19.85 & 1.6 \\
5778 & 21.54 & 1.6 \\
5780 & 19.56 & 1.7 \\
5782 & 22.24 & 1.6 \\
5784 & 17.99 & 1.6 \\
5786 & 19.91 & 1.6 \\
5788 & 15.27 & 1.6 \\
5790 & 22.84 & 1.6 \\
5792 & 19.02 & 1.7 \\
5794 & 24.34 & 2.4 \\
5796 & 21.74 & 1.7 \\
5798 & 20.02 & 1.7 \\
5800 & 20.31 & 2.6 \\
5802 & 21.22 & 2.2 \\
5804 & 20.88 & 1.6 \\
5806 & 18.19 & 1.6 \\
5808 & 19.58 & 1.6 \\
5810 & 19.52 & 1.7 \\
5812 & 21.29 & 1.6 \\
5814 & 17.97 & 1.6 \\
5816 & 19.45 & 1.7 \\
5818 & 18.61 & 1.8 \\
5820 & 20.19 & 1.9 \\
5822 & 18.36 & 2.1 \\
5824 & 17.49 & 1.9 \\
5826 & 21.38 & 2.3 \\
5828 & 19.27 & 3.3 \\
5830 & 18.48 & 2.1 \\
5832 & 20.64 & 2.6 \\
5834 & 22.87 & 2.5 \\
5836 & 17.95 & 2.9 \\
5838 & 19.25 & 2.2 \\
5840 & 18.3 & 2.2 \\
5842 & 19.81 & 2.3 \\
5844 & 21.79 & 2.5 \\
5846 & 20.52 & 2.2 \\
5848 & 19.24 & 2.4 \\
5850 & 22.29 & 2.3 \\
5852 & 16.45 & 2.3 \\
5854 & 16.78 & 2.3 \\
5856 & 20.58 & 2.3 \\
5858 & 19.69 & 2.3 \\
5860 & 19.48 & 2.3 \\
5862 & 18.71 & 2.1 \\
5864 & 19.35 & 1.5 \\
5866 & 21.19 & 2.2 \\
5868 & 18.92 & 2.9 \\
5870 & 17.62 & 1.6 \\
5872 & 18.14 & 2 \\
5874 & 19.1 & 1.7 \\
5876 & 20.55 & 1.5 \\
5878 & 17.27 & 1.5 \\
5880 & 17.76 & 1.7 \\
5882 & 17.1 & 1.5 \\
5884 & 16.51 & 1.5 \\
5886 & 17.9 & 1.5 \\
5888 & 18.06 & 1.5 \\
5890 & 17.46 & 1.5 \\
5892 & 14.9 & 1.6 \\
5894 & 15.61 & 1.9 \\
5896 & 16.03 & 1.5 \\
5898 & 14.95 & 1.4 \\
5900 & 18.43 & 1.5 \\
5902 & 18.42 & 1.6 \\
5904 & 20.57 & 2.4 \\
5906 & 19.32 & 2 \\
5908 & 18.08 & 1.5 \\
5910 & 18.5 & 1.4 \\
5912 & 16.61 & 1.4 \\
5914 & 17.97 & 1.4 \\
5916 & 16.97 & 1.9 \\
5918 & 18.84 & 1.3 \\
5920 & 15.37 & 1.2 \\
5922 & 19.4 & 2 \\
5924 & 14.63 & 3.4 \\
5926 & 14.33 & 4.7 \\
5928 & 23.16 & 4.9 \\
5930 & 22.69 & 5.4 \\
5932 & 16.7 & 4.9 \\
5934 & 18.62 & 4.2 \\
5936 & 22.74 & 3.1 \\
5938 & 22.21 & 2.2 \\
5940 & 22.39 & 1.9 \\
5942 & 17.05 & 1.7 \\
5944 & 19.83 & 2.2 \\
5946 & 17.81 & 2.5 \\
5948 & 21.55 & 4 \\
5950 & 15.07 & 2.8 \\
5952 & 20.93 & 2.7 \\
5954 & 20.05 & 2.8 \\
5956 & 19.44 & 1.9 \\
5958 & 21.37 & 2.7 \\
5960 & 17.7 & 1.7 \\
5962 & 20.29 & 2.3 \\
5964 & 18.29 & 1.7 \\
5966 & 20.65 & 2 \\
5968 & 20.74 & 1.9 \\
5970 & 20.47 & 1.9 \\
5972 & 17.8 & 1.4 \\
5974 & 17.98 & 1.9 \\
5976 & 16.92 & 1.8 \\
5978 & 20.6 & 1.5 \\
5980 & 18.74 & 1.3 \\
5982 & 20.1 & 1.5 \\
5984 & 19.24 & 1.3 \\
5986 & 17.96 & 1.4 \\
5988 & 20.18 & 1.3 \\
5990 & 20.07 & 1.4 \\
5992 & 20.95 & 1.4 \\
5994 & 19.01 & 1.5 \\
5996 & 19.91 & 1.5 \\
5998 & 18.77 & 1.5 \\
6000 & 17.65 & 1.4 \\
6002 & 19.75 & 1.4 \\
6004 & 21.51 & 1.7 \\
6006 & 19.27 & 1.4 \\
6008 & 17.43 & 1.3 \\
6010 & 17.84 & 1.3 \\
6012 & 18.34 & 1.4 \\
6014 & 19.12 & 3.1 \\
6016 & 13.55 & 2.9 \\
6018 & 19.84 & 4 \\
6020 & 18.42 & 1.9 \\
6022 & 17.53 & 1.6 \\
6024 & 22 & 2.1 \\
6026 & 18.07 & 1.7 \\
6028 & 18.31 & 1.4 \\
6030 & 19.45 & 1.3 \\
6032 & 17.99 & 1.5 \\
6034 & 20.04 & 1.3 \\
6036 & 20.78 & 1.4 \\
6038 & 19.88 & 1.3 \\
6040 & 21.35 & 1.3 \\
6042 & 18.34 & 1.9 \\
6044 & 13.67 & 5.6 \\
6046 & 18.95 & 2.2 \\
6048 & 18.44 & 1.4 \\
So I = 1.04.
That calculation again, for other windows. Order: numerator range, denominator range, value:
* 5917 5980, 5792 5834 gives 1.01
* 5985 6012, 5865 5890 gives 1.09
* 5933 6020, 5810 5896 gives 1.06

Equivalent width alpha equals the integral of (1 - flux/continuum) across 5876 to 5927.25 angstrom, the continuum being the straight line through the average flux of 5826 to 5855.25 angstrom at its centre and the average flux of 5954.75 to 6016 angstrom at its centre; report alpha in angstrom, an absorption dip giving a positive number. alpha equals 5.5 angstrom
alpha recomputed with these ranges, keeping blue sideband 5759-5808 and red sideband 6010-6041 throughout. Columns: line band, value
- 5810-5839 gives 0.6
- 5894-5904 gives 1.2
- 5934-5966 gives -0.8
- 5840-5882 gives 1.2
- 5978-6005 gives -0.6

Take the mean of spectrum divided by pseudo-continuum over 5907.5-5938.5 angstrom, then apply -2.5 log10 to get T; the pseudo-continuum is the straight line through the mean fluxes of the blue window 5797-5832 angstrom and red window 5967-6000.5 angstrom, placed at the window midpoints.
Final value 0.05 mag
